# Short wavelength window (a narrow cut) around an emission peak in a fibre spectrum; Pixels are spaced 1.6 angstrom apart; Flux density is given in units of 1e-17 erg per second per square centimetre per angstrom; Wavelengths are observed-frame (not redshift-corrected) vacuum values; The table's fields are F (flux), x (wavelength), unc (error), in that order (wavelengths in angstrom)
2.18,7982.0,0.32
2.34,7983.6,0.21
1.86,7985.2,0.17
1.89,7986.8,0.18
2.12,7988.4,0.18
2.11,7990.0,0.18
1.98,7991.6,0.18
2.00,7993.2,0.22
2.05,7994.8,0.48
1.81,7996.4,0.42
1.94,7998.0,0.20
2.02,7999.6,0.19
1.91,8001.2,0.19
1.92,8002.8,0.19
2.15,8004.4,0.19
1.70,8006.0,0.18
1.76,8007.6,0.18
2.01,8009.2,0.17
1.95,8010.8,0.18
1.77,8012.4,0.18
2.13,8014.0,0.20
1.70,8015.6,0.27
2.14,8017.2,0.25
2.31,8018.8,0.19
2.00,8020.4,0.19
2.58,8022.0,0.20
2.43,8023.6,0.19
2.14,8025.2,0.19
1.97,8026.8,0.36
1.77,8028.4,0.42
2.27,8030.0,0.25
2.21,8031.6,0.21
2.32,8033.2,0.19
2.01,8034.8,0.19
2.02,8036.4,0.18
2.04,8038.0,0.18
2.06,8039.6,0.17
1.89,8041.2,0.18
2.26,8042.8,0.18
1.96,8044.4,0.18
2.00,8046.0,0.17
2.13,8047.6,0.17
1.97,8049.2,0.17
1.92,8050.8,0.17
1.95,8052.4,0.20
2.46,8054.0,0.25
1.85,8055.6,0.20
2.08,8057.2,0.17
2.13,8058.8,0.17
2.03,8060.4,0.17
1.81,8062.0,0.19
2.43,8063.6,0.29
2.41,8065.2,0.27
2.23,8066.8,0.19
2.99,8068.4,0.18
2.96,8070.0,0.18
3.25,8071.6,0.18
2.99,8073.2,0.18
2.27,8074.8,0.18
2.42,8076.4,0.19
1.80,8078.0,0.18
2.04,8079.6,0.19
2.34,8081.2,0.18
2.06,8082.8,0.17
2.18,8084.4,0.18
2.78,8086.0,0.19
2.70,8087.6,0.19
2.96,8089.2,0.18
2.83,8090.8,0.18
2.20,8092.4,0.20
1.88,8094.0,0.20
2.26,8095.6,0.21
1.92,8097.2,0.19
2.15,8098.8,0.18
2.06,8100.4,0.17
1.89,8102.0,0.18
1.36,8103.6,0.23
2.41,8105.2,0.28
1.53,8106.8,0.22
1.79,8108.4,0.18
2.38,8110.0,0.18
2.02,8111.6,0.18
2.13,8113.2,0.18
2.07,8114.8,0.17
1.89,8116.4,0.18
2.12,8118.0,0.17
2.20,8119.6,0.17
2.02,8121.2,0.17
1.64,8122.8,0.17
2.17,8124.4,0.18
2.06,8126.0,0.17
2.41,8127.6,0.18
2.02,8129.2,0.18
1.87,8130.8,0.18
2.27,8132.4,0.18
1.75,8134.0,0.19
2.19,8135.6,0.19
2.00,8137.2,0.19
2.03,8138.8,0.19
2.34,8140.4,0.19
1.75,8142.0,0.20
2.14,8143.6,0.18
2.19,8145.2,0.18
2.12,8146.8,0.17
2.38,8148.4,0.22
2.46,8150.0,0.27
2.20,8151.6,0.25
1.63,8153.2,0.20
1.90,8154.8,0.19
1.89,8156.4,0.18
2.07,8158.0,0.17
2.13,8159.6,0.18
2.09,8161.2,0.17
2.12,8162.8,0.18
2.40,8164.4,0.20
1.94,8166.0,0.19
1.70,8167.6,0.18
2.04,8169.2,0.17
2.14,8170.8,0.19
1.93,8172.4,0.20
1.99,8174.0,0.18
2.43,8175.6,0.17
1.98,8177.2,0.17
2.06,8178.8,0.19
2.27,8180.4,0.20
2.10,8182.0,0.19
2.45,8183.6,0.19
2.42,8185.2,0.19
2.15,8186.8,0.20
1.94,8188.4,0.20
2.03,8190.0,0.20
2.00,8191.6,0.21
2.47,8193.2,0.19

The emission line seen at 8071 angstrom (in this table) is [S II]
